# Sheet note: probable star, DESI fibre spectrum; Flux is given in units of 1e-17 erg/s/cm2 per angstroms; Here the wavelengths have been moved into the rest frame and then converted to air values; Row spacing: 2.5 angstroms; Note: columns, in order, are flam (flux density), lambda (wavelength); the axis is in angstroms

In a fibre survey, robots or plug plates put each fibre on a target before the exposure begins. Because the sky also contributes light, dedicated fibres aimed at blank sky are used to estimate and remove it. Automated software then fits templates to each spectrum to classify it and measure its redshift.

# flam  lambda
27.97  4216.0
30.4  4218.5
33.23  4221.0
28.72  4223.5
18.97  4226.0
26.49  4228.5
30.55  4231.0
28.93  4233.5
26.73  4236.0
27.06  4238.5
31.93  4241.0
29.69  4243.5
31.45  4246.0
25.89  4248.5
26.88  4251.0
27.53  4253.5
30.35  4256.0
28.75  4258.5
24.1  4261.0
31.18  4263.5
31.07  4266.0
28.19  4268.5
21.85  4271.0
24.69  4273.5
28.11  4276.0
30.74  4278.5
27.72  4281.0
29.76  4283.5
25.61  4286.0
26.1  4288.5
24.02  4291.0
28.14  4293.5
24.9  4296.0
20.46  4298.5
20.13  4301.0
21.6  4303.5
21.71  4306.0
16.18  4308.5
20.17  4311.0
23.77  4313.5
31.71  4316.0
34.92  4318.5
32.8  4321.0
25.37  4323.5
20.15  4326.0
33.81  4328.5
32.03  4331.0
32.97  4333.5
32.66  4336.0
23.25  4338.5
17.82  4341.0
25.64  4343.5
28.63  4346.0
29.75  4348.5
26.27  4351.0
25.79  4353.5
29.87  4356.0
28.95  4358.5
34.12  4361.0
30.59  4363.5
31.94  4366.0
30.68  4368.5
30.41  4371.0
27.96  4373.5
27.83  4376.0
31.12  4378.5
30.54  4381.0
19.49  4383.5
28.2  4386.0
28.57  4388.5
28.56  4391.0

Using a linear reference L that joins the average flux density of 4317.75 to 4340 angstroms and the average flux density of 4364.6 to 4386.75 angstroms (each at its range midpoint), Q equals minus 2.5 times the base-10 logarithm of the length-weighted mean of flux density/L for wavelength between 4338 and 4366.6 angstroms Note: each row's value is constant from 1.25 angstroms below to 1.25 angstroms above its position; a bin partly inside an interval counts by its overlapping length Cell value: 0.05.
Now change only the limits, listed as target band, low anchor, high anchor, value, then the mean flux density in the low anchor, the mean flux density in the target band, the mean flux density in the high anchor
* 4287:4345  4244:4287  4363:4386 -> 0.11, 27.9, 25.7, 28.9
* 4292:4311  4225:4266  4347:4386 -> 0.29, 28.1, 21.8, 29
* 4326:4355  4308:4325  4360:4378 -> 0.03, 26.8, 27.7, 30.5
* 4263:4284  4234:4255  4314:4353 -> 0.02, 28.4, 28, 28.4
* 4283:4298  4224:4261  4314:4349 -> 0.09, 27.8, 26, 28.6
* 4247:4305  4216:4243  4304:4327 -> 0.01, 28.3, 26.4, 25.1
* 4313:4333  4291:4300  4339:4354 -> -0.19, 24.3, 29.7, 25.5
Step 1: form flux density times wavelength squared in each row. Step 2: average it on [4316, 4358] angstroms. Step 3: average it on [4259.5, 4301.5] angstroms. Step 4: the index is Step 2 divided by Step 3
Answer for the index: 1.1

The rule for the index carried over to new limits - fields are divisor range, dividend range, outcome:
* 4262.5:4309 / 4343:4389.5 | 1.17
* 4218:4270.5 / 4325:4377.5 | 1.06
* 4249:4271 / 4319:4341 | 1.06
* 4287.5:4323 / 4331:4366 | 1.17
